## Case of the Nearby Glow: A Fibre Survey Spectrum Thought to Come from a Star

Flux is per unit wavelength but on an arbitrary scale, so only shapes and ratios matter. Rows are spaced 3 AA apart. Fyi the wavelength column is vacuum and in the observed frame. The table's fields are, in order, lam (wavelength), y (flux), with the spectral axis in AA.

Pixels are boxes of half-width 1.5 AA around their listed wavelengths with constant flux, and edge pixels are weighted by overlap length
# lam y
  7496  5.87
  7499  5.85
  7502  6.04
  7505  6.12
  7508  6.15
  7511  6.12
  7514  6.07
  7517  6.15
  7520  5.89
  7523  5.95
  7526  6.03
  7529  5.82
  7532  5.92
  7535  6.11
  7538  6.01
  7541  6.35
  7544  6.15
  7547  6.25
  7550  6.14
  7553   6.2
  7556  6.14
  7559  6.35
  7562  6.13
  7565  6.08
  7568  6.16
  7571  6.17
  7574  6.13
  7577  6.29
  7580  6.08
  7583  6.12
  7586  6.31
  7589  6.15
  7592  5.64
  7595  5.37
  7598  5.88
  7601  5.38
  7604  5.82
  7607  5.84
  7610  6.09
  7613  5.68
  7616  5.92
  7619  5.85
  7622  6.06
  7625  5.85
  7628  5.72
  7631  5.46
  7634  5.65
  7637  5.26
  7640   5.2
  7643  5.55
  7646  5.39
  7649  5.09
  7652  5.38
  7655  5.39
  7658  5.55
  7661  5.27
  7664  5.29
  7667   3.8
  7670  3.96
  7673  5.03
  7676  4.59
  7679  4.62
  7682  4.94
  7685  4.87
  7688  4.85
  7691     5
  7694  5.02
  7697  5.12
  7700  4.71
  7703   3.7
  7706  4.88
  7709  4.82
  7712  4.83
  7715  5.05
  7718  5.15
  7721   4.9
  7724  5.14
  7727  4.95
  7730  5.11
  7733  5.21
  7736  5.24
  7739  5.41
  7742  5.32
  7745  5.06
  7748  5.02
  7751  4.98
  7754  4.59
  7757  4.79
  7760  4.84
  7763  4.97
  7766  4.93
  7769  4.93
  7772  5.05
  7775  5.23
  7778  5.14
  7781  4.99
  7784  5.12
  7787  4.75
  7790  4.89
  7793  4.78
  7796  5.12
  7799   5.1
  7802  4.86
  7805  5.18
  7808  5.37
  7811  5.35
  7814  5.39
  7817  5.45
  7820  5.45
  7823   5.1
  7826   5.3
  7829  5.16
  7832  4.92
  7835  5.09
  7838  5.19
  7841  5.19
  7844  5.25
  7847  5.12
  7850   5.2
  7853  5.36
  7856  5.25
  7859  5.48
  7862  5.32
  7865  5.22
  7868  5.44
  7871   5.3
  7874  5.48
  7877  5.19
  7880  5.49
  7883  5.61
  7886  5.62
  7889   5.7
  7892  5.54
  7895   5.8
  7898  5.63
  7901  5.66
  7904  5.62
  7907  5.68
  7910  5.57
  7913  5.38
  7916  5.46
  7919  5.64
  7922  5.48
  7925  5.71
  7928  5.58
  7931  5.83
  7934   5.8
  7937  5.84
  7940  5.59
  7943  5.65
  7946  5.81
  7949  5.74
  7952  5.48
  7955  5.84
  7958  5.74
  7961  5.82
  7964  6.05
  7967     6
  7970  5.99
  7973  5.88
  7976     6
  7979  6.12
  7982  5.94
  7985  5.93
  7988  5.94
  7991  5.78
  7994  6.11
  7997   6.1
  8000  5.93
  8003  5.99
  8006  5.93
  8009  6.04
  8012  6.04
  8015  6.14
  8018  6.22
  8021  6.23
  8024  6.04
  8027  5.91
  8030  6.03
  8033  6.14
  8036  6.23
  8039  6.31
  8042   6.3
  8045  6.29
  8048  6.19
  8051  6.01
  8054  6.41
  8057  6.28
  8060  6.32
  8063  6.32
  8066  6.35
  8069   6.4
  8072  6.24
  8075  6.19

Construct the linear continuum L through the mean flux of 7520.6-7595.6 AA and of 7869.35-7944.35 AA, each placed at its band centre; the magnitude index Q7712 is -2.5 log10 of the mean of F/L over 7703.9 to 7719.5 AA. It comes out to 0.20 mag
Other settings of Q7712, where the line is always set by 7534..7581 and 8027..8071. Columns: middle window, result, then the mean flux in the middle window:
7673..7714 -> 0.281 mag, 4.78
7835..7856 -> 0.191 mag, 5.21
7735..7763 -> 0.229 mag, 5.02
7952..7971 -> 0.065 mag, 5.87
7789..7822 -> 0.197 mag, 5.18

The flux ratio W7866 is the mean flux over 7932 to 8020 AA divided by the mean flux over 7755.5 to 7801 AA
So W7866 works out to 1.19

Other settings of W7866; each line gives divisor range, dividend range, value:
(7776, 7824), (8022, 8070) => 1.21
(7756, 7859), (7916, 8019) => 1.15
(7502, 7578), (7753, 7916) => 0.86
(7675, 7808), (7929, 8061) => 1.21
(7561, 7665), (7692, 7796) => 0.86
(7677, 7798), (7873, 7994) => 1.16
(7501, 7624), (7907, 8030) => 0.97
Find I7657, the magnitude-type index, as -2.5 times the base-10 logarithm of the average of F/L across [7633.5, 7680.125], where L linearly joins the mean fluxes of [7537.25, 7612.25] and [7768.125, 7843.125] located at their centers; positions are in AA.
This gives 0.13 mag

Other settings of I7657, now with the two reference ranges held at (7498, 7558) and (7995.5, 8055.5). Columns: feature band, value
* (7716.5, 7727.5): 0.21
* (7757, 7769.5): 0.24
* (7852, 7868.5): 0.15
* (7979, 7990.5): 0.03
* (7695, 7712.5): 0.29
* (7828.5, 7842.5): 0.19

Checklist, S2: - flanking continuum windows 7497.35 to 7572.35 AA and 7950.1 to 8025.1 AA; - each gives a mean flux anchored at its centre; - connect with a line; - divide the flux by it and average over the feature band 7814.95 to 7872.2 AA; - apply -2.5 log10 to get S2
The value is 0.15 mag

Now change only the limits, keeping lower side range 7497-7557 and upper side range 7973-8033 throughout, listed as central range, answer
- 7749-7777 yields 0.222 mag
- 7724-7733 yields 0.190 mag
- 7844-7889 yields 0.127 mag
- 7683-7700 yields 0.219 mag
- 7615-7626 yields 0.025 mag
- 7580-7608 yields 0.039 mag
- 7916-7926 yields 0.084 mag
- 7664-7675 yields 0.342 mag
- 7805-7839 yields 0.152 mag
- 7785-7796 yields 0.236 mag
